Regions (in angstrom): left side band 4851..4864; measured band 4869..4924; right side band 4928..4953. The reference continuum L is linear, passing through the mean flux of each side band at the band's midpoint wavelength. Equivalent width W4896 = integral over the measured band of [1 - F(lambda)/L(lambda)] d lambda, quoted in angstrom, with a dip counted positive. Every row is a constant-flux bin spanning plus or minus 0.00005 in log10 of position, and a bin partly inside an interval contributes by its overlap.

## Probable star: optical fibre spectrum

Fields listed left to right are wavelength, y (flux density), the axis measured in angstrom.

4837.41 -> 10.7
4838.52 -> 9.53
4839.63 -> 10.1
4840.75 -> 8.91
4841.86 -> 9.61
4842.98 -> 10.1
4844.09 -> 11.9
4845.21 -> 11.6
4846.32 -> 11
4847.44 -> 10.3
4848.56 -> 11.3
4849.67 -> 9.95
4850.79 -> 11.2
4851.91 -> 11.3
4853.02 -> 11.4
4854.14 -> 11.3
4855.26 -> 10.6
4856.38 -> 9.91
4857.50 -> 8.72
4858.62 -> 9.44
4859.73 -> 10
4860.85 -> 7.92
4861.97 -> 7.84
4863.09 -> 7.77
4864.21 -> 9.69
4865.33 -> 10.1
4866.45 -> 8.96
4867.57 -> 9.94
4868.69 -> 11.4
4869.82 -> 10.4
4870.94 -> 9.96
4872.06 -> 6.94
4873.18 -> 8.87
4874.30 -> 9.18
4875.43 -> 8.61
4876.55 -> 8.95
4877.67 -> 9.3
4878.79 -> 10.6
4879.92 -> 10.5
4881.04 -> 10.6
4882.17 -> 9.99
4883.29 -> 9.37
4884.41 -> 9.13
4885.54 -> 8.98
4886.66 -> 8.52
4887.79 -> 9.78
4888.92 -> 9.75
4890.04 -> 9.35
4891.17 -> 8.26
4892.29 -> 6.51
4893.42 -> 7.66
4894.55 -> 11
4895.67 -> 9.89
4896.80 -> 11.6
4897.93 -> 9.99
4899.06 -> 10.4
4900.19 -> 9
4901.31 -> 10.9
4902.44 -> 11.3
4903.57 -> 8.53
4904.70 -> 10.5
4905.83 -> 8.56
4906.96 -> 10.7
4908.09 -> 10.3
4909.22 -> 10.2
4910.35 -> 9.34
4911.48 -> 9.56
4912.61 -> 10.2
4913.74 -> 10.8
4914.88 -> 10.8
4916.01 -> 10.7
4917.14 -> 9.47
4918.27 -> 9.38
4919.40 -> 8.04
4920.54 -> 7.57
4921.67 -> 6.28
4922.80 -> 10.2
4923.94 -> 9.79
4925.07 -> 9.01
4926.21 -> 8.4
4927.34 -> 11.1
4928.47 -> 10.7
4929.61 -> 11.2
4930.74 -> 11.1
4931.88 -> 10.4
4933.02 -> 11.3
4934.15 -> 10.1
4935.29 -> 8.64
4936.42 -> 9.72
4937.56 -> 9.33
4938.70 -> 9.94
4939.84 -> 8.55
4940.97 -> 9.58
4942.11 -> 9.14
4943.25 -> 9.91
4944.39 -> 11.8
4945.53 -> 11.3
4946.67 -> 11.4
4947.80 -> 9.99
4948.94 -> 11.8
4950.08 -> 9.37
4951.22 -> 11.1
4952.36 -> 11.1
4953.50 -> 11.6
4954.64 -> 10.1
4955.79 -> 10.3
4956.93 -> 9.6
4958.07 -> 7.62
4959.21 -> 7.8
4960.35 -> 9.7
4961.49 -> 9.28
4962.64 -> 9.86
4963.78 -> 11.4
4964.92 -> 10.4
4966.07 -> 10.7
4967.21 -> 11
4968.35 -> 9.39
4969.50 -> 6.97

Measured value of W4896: 2.63 angstrom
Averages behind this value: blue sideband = 9.7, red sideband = 10.3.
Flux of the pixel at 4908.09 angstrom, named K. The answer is 10.3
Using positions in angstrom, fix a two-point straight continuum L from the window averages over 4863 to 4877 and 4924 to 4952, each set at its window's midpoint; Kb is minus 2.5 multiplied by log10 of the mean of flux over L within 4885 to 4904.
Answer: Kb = 0.017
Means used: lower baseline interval 9.34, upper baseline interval 10.2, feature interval 9.5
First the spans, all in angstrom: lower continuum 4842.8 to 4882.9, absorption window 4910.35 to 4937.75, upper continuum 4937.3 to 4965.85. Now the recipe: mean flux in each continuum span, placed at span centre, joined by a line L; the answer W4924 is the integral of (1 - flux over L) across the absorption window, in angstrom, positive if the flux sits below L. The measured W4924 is 0.8 angstrom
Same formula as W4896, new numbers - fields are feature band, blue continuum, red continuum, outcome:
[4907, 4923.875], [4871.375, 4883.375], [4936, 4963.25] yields 0.3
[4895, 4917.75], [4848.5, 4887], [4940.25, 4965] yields -0.6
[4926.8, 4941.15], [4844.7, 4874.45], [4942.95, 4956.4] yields 0.7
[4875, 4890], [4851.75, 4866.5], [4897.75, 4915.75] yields 0.5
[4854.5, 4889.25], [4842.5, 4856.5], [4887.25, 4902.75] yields 3.0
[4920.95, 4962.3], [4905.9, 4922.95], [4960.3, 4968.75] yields -0.1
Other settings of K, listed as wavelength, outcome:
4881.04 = 10.6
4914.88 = 10.8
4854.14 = 11.3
